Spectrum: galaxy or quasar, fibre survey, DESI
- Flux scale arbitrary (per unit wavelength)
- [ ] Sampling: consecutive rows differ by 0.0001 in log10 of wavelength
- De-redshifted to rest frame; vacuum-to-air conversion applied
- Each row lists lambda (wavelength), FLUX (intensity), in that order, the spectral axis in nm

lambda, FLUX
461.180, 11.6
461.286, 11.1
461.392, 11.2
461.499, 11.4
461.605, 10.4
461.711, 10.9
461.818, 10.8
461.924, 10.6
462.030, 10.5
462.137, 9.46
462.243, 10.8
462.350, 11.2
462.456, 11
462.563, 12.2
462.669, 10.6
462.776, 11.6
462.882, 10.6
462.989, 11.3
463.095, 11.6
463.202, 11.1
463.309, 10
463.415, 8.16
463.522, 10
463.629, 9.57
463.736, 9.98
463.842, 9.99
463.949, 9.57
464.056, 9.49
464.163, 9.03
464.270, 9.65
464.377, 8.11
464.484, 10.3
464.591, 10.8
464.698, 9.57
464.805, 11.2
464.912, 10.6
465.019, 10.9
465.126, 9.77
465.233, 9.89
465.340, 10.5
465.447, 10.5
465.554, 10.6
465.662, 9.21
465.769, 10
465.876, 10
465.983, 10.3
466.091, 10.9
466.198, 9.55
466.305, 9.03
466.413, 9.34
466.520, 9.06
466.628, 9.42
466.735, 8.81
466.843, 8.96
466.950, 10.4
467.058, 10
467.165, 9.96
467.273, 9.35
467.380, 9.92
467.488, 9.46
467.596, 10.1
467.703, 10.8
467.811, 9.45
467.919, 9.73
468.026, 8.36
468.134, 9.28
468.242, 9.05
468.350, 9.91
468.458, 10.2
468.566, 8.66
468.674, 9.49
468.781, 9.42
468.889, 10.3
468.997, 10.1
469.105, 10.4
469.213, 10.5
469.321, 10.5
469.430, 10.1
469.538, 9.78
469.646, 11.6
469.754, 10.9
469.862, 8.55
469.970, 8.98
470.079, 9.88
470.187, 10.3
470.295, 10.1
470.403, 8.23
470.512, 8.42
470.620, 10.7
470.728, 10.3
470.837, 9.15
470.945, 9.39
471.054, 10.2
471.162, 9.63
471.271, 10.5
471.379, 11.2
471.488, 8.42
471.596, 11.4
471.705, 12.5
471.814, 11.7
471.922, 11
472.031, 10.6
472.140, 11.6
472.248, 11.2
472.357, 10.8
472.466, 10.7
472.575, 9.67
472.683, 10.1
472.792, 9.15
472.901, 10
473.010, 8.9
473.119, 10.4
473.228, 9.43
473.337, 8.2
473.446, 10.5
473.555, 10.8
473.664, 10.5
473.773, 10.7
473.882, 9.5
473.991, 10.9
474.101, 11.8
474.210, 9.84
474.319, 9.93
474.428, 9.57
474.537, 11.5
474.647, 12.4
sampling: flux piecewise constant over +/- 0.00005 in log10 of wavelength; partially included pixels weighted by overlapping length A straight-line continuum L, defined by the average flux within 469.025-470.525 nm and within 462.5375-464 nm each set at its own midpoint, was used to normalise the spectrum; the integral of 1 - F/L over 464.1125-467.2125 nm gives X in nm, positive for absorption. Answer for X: 0.11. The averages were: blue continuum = 10.4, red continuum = 9.91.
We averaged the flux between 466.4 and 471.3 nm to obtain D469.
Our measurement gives 9.73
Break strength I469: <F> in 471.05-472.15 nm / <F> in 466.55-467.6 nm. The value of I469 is 1.12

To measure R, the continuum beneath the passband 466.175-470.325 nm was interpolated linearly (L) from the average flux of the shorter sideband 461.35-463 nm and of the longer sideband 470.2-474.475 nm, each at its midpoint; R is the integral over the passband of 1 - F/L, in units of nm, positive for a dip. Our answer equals 0.29 nm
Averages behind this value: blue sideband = 10.9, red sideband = 10.2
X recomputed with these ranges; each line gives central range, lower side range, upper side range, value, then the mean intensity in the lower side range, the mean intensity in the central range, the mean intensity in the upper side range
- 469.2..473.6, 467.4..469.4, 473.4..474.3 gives 0.02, 9.76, 10.1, 10.5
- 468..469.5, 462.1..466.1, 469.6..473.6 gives 0.06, 10.3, 9.75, 10.1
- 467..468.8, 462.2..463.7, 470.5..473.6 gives 0.15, 10.7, 9.6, 10.2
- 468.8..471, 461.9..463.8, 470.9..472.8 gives 0.14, 10.6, 9.9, 10.6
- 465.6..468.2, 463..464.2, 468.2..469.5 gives 0.07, 9.93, 9.64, 9.89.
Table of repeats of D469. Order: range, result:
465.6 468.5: 9.65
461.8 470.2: 10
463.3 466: 9.91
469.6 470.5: 9.73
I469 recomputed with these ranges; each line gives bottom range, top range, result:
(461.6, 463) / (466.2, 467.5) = 0.87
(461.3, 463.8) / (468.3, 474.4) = 0.95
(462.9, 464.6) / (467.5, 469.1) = 0.97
